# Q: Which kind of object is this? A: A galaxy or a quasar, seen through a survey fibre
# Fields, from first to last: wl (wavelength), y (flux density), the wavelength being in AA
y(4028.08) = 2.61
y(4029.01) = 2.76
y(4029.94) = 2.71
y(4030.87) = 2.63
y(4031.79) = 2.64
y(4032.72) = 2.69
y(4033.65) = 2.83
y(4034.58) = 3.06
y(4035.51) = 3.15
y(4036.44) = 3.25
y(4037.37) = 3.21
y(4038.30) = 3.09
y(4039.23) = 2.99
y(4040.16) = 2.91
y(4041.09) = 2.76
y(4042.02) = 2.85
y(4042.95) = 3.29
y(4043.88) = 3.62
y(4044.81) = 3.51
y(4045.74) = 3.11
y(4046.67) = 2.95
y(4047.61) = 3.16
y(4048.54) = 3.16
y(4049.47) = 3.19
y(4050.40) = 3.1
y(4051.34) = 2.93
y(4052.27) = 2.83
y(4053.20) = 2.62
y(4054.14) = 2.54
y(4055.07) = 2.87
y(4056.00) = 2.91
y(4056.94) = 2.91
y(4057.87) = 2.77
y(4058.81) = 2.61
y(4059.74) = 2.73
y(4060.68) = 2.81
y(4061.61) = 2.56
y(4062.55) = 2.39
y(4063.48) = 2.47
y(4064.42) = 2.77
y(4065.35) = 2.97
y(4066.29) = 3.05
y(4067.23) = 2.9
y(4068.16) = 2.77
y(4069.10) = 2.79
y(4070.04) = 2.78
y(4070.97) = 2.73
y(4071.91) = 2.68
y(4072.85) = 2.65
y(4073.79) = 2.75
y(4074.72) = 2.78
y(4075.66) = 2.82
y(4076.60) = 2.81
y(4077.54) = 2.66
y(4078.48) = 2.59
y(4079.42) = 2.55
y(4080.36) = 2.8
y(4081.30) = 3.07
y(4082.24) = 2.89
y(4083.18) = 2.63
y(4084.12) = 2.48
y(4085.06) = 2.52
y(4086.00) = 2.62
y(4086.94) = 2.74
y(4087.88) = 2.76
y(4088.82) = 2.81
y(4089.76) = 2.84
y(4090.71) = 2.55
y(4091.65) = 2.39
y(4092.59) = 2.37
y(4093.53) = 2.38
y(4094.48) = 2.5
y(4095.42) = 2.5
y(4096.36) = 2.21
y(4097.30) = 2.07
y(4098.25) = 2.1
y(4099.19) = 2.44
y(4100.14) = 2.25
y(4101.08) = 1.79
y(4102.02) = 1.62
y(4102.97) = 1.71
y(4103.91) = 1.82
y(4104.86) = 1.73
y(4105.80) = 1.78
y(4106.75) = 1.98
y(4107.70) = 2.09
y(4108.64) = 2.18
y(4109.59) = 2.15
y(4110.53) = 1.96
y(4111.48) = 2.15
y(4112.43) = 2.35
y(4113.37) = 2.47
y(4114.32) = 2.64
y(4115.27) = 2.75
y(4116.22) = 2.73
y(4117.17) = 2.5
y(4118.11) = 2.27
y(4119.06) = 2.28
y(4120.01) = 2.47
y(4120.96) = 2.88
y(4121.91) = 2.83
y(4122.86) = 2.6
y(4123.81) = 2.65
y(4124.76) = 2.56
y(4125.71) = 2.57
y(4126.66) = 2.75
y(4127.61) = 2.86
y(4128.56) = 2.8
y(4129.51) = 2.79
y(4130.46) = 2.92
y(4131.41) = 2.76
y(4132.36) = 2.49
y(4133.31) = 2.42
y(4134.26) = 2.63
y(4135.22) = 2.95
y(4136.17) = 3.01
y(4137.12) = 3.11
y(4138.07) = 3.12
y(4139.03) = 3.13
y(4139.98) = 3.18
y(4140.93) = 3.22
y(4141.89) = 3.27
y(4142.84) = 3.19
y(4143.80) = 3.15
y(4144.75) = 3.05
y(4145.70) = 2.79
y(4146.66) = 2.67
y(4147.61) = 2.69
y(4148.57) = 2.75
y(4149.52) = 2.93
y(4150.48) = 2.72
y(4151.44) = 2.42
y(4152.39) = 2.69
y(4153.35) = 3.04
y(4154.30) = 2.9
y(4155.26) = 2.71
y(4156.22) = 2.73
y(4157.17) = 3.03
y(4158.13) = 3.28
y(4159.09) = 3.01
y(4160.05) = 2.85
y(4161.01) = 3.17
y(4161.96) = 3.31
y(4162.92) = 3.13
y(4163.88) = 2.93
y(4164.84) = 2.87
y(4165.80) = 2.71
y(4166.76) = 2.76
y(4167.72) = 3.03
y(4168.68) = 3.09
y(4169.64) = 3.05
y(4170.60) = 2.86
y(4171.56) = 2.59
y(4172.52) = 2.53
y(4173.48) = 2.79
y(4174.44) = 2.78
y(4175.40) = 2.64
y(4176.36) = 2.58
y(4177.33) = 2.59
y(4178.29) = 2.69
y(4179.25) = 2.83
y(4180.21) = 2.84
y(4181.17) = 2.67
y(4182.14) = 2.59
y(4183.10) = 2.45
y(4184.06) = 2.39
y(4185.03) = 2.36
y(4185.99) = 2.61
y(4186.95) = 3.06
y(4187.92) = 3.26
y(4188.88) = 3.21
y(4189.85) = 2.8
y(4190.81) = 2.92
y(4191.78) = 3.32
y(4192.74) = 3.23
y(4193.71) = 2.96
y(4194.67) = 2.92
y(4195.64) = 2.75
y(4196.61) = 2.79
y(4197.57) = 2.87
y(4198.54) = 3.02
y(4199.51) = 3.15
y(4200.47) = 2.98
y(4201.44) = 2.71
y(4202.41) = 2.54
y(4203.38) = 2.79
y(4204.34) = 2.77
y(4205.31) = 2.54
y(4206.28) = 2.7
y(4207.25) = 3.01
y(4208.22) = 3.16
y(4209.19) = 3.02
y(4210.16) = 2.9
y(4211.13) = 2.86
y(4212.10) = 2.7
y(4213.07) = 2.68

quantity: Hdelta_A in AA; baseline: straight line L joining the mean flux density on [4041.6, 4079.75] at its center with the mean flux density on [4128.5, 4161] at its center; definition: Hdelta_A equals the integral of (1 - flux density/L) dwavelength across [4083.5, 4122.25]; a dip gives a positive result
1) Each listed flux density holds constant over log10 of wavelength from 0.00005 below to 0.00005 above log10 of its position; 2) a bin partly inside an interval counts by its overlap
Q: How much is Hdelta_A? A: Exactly 7.3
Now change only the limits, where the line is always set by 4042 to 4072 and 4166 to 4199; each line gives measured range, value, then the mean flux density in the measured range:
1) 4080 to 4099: 2.1 AA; 2.56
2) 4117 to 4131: 1.0 AA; 2.65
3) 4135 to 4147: -1.0 AA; 3.07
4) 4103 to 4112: 2.8 AA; 1.97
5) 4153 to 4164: -0.7 AA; 3.01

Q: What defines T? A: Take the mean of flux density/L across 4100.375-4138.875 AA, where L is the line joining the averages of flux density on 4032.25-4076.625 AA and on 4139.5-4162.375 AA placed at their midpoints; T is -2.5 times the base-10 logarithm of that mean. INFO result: 0.19 mag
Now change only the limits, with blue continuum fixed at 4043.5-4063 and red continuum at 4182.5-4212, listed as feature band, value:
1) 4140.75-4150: -0.03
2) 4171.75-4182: 0.07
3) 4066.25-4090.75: 0.06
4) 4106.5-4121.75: 0.21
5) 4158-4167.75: -0.04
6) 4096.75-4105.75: 0.43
